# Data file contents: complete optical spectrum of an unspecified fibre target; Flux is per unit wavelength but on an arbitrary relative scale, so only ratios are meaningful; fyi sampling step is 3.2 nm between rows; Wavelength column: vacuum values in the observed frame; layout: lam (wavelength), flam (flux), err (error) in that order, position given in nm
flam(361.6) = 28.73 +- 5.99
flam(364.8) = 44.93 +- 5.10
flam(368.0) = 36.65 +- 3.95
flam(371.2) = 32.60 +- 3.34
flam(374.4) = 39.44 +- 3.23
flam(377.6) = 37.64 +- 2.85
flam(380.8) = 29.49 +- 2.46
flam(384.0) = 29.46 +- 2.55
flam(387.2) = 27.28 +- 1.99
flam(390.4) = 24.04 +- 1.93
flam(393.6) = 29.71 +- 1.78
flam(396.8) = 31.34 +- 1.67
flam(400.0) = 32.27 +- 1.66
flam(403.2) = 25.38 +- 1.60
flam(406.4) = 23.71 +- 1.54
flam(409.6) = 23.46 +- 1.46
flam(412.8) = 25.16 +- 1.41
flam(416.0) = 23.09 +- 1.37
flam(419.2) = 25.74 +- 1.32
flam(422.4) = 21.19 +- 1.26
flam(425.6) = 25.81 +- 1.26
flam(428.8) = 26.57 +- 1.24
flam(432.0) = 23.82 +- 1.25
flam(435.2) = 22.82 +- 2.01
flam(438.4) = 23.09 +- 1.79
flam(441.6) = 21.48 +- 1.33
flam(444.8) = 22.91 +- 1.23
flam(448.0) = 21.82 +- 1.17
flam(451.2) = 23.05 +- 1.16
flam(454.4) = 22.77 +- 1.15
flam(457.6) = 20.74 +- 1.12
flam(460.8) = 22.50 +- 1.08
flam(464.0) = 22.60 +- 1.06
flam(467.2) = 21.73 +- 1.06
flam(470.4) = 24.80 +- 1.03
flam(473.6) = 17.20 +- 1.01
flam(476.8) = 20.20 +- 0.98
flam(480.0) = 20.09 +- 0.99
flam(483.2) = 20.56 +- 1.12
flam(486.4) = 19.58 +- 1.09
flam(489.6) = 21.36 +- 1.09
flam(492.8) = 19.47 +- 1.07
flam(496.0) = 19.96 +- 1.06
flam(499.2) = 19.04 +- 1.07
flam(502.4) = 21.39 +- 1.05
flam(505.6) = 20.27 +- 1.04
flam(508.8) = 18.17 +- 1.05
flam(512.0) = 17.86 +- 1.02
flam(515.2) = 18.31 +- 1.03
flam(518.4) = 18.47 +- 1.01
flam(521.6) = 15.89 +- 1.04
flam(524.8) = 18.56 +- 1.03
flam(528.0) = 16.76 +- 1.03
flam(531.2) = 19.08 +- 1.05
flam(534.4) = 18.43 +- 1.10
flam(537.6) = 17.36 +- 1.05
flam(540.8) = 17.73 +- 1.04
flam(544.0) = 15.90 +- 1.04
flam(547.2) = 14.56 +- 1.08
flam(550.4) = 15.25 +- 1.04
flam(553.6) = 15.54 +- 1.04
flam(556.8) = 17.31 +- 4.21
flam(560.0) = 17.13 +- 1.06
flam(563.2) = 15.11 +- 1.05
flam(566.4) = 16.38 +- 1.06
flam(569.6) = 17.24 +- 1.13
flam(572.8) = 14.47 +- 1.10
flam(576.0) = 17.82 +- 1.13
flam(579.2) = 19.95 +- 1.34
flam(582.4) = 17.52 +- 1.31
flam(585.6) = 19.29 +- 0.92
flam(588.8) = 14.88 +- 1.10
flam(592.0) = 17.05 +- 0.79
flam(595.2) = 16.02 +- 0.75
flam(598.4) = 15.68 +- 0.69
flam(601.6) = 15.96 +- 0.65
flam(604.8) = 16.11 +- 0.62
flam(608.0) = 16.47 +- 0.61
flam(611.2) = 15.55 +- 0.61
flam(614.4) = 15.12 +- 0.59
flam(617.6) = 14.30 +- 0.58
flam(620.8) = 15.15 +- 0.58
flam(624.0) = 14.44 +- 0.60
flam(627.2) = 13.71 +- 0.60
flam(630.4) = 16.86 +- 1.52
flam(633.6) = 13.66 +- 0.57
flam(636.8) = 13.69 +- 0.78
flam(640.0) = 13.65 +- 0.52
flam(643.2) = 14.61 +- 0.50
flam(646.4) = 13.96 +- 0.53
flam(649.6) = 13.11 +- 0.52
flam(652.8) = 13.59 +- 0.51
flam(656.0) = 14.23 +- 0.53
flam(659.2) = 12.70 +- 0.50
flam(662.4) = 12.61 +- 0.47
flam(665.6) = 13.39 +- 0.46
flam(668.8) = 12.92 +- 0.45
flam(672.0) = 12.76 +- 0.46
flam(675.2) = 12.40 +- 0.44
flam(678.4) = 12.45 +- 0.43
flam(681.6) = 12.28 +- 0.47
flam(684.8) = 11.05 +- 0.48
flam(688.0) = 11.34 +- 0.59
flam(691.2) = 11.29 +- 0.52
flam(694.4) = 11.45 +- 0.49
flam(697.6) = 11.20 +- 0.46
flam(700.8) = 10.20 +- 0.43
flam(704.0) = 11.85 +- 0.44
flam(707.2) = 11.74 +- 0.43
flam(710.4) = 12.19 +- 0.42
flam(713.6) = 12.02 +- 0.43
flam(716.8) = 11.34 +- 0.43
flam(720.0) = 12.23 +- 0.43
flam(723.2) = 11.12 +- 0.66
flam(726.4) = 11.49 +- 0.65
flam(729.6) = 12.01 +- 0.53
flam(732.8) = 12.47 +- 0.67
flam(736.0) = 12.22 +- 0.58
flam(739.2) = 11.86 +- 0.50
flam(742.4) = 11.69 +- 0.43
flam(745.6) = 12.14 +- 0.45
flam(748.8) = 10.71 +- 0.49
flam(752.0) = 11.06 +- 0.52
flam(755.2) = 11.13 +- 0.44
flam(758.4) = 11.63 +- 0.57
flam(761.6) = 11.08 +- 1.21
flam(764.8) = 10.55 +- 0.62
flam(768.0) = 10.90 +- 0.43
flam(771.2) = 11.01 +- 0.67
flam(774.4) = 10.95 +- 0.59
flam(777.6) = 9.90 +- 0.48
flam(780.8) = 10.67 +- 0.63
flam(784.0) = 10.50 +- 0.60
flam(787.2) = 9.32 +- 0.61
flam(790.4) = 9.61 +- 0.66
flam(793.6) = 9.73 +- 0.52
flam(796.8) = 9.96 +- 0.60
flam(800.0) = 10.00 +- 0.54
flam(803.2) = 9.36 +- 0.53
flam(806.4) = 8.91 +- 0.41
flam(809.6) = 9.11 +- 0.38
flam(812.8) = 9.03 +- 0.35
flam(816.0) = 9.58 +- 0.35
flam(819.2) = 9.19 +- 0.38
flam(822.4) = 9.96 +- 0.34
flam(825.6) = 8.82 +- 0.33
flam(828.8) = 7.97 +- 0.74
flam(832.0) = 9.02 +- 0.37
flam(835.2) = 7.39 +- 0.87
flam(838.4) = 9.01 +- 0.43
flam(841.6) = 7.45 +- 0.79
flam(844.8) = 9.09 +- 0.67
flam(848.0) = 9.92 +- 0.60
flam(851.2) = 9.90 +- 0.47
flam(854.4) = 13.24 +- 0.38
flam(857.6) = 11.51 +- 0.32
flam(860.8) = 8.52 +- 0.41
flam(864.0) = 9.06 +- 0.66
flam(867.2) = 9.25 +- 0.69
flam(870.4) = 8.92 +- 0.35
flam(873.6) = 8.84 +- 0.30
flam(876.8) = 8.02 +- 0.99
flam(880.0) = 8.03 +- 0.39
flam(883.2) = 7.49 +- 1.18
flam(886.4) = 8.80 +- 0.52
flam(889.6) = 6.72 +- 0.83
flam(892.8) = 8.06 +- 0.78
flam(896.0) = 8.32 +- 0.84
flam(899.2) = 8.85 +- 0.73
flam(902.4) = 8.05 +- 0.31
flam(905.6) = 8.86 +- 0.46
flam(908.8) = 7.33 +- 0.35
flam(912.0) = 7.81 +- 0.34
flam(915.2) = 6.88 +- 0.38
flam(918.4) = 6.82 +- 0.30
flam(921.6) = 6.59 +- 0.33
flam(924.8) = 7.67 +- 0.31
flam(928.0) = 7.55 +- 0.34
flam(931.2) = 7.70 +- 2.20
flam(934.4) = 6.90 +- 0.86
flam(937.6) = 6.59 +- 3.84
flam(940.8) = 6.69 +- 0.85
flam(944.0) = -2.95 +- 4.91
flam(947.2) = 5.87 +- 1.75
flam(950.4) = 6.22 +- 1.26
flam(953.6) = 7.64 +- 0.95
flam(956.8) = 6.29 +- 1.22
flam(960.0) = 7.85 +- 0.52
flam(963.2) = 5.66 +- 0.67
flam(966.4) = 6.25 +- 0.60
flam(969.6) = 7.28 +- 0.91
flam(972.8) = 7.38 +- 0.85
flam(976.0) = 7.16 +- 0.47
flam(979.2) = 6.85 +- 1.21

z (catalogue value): 0.30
